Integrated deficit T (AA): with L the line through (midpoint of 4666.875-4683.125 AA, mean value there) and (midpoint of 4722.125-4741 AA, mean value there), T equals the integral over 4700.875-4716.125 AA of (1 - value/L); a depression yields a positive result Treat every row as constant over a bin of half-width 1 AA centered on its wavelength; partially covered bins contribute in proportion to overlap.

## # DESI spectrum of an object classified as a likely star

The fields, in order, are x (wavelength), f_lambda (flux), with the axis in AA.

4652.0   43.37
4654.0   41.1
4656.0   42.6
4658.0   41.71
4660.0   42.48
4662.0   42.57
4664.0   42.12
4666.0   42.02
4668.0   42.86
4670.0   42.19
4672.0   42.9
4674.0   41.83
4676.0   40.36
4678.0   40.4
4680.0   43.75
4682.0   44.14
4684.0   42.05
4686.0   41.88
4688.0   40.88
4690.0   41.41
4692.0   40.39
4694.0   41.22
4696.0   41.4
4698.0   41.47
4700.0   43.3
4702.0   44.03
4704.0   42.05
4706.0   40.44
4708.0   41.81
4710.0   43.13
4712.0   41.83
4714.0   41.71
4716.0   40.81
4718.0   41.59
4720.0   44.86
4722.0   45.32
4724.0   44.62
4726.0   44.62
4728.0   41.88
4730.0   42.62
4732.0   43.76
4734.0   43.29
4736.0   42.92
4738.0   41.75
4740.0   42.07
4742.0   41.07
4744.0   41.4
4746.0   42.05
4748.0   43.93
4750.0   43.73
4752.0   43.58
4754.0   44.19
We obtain 0.3 AA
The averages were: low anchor 42.3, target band 42.1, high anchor 43.2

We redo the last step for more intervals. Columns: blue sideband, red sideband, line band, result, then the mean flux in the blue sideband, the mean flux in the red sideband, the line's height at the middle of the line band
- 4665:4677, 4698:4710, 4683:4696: 0.27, 42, 42.3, 42.2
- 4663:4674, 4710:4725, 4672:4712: 0.70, 42.4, 43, 42.7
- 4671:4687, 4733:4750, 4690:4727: -0.15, 42.2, 42.4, 42.3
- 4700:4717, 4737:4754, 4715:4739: -0.49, 42.1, 42.5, 42.3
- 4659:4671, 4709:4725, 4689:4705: 0.31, 42.4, 43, 42.7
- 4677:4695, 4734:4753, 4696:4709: -0.04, 41.8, 42.5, 42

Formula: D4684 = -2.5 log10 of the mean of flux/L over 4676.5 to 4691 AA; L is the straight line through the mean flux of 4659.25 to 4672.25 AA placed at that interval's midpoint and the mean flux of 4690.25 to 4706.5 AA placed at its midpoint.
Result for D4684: 0.00 mag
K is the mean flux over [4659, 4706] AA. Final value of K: 42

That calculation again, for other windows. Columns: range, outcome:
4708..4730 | 43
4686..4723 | 42.1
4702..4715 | 42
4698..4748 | 42.6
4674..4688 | 42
